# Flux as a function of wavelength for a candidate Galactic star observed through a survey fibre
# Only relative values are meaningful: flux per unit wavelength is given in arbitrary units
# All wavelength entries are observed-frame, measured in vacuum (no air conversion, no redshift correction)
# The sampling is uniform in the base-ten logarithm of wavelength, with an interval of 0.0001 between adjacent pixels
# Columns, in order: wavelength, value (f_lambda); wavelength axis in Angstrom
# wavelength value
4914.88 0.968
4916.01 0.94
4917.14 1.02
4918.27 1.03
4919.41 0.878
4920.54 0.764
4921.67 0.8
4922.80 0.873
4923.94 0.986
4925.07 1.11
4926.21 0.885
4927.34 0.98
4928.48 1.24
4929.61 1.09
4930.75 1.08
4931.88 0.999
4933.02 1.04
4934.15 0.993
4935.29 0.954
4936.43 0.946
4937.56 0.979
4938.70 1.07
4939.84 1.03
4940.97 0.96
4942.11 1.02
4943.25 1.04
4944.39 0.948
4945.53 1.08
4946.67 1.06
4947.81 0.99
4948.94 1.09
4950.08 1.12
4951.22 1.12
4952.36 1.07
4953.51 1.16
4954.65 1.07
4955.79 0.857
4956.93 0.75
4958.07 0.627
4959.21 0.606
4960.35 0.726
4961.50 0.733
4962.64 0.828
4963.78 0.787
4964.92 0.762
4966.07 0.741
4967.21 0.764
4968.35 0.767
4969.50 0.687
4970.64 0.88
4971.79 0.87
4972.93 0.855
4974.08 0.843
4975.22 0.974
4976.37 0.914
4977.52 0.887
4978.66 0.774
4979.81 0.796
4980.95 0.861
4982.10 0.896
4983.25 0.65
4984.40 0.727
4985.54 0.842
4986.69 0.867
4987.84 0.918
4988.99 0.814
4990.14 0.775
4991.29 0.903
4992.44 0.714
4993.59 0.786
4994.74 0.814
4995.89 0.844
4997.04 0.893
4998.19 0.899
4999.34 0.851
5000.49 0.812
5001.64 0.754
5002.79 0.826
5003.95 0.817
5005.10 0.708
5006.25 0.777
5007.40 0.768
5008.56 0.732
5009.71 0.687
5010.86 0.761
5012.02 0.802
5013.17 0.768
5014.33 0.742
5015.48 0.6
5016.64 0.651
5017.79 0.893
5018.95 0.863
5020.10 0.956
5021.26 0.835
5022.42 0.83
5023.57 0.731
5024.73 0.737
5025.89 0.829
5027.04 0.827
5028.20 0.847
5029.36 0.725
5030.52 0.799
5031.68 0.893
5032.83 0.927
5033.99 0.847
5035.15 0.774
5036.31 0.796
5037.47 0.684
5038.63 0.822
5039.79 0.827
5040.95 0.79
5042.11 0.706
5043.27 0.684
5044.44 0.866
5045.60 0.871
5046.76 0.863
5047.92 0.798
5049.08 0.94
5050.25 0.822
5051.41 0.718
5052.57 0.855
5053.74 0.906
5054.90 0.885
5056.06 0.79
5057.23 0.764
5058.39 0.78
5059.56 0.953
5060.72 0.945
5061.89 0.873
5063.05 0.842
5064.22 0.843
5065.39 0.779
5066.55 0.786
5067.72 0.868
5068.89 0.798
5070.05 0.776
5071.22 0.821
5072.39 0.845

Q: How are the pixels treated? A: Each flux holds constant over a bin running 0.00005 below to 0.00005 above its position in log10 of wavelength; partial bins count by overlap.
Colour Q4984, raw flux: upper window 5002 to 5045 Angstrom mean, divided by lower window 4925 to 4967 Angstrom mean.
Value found 0.8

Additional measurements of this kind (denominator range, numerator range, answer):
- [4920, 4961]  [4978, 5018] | 0.81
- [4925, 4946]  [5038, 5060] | 0.81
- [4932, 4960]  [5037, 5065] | 0.84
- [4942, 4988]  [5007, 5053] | 0.91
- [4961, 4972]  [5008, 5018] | 0.94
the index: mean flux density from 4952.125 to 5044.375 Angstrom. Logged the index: 0.807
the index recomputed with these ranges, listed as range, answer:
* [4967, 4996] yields 0.824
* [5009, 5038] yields 0.792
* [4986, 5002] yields 0.833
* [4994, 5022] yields 0.794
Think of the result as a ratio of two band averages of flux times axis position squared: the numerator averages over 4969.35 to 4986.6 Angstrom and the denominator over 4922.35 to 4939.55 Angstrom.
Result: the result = 0.84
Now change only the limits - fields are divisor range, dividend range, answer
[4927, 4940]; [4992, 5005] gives 0.81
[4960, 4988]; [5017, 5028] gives 1.04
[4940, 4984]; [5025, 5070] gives 0.96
